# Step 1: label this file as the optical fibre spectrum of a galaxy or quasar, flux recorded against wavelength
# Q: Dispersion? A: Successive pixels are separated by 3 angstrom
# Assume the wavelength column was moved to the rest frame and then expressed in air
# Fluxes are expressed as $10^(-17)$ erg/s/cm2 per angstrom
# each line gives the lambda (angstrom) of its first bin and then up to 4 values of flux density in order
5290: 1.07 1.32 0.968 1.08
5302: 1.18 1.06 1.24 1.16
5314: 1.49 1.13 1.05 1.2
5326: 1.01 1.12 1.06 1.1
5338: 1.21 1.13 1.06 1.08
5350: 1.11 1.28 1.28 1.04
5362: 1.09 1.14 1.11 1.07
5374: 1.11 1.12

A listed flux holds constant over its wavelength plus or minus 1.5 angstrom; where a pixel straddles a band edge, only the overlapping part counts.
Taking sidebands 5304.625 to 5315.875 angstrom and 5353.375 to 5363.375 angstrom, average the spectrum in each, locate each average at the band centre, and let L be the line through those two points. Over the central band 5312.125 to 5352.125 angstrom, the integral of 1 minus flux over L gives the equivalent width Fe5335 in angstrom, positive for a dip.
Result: 2.33 angstrom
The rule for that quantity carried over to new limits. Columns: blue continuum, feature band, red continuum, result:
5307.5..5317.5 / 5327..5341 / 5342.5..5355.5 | 0.9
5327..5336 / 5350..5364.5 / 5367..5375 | -0.9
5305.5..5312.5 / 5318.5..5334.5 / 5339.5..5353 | 0.8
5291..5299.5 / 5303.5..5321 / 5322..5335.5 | -1.3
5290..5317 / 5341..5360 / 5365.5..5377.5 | -0.3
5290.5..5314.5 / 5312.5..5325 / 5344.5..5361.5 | -0.5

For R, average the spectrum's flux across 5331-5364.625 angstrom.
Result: 1.13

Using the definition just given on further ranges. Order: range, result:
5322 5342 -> 1.12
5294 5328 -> 1.14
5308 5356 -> 1.15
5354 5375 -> 1.12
